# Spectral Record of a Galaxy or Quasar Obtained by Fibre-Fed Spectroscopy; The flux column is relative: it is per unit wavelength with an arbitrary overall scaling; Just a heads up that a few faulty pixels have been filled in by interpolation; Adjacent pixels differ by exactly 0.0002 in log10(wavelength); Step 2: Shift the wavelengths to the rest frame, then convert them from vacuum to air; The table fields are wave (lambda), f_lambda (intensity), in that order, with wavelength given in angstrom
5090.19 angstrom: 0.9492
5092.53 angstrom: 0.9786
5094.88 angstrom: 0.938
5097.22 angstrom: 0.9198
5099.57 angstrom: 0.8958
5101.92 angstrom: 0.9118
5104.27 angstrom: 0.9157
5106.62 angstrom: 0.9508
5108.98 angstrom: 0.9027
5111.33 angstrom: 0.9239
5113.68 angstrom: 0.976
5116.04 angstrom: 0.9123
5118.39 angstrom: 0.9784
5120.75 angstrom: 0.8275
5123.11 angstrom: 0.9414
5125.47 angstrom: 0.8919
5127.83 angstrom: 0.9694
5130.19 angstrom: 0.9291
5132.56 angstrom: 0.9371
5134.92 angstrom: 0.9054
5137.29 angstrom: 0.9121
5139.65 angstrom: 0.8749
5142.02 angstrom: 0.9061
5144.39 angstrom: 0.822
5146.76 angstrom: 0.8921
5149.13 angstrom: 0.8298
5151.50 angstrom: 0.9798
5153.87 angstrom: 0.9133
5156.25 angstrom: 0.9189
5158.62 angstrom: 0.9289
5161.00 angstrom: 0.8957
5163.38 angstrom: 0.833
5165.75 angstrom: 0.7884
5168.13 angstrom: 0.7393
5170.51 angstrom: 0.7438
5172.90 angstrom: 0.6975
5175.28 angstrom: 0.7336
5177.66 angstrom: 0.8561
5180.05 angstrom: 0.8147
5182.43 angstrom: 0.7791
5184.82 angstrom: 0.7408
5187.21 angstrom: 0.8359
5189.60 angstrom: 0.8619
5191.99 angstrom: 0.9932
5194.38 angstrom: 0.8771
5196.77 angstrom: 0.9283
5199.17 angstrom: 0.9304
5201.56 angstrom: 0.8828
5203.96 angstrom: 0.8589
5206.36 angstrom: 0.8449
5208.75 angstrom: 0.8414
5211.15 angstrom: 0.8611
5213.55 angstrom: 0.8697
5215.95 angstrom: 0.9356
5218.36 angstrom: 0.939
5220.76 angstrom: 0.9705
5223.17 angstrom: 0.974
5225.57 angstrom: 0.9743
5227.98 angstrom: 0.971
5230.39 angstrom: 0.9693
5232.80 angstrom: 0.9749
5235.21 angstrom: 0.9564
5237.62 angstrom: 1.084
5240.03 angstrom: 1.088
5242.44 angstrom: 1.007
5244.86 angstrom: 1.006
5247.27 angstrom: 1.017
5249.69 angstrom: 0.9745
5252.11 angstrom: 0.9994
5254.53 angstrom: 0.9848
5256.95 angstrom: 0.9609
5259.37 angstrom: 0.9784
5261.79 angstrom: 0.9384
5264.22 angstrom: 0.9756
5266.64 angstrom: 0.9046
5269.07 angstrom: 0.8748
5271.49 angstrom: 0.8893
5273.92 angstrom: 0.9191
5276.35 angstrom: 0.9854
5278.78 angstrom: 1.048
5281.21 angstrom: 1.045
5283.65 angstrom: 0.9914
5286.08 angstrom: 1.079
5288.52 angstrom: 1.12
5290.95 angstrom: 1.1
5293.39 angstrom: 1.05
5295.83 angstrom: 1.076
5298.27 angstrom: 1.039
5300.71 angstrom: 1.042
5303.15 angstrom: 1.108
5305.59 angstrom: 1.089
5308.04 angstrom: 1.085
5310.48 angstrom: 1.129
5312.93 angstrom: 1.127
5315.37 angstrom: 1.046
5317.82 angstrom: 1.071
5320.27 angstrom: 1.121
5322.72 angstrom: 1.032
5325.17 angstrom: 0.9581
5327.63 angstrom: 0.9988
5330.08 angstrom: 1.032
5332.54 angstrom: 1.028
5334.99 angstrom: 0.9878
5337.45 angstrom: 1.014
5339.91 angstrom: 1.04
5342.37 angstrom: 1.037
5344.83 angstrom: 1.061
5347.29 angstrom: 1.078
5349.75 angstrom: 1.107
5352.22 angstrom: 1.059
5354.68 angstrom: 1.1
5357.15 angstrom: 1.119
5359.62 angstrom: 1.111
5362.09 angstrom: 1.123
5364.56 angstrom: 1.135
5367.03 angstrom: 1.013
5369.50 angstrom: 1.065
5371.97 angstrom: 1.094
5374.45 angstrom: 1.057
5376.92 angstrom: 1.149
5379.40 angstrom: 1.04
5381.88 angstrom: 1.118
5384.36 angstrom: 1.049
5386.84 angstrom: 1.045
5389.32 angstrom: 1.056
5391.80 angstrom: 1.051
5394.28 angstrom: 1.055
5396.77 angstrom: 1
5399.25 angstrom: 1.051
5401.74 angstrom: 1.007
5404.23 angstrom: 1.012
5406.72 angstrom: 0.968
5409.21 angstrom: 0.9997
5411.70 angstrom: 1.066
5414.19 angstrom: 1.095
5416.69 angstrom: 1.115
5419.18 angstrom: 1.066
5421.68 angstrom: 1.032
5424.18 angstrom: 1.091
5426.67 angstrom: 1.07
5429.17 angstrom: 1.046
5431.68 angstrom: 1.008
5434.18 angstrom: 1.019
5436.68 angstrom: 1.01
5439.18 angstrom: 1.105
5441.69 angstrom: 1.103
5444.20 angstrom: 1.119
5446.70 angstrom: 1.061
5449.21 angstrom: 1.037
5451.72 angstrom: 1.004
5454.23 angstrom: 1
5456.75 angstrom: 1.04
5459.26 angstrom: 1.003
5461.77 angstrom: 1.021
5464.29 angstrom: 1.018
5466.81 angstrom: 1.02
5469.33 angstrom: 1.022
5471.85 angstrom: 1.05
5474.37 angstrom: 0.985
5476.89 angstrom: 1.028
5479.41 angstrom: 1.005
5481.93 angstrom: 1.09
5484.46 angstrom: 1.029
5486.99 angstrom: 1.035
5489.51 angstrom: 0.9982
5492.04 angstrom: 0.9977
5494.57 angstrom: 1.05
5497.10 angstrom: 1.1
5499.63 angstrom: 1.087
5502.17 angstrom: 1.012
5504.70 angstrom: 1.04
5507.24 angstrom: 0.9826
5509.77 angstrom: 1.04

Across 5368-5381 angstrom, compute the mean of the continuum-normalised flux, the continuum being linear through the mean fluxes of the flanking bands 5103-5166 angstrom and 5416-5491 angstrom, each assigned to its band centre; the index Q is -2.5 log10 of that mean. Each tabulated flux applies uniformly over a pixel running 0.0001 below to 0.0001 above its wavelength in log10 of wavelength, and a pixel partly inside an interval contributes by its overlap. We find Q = -0.076 mag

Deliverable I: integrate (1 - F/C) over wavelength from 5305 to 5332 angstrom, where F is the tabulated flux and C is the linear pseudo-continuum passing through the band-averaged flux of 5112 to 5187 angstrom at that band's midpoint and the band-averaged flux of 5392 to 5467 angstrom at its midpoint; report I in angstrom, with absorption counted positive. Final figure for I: -2.5 angstrom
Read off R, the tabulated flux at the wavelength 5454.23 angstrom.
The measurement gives 1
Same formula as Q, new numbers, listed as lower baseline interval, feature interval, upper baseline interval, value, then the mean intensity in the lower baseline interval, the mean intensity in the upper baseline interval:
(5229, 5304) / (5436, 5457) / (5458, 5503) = -0.03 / 1.01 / 1.03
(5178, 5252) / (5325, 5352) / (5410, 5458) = -0.04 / 0.926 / 1.06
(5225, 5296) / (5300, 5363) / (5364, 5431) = -0.04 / 0.997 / 1.06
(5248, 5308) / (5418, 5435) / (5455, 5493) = -0.03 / 1.01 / 1.02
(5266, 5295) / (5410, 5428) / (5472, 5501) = -0.05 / 1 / 1.04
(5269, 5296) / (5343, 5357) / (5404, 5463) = -0.05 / 1.02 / 1.05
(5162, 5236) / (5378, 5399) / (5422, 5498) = -0.06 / 0.87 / 1.04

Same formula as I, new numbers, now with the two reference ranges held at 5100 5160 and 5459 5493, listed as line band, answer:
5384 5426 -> -1.9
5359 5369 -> -1.1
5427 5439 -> -0.3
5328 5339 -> -0.4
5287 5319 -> -3.8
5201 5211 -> 0.9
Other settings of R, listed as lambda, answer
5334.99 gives 0.9878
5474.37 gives 0.985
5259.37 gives 0.9784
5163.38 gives 0.833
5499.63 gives 1.087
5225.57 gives 0.9743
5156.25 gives 0.9189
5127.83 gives 0.9694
